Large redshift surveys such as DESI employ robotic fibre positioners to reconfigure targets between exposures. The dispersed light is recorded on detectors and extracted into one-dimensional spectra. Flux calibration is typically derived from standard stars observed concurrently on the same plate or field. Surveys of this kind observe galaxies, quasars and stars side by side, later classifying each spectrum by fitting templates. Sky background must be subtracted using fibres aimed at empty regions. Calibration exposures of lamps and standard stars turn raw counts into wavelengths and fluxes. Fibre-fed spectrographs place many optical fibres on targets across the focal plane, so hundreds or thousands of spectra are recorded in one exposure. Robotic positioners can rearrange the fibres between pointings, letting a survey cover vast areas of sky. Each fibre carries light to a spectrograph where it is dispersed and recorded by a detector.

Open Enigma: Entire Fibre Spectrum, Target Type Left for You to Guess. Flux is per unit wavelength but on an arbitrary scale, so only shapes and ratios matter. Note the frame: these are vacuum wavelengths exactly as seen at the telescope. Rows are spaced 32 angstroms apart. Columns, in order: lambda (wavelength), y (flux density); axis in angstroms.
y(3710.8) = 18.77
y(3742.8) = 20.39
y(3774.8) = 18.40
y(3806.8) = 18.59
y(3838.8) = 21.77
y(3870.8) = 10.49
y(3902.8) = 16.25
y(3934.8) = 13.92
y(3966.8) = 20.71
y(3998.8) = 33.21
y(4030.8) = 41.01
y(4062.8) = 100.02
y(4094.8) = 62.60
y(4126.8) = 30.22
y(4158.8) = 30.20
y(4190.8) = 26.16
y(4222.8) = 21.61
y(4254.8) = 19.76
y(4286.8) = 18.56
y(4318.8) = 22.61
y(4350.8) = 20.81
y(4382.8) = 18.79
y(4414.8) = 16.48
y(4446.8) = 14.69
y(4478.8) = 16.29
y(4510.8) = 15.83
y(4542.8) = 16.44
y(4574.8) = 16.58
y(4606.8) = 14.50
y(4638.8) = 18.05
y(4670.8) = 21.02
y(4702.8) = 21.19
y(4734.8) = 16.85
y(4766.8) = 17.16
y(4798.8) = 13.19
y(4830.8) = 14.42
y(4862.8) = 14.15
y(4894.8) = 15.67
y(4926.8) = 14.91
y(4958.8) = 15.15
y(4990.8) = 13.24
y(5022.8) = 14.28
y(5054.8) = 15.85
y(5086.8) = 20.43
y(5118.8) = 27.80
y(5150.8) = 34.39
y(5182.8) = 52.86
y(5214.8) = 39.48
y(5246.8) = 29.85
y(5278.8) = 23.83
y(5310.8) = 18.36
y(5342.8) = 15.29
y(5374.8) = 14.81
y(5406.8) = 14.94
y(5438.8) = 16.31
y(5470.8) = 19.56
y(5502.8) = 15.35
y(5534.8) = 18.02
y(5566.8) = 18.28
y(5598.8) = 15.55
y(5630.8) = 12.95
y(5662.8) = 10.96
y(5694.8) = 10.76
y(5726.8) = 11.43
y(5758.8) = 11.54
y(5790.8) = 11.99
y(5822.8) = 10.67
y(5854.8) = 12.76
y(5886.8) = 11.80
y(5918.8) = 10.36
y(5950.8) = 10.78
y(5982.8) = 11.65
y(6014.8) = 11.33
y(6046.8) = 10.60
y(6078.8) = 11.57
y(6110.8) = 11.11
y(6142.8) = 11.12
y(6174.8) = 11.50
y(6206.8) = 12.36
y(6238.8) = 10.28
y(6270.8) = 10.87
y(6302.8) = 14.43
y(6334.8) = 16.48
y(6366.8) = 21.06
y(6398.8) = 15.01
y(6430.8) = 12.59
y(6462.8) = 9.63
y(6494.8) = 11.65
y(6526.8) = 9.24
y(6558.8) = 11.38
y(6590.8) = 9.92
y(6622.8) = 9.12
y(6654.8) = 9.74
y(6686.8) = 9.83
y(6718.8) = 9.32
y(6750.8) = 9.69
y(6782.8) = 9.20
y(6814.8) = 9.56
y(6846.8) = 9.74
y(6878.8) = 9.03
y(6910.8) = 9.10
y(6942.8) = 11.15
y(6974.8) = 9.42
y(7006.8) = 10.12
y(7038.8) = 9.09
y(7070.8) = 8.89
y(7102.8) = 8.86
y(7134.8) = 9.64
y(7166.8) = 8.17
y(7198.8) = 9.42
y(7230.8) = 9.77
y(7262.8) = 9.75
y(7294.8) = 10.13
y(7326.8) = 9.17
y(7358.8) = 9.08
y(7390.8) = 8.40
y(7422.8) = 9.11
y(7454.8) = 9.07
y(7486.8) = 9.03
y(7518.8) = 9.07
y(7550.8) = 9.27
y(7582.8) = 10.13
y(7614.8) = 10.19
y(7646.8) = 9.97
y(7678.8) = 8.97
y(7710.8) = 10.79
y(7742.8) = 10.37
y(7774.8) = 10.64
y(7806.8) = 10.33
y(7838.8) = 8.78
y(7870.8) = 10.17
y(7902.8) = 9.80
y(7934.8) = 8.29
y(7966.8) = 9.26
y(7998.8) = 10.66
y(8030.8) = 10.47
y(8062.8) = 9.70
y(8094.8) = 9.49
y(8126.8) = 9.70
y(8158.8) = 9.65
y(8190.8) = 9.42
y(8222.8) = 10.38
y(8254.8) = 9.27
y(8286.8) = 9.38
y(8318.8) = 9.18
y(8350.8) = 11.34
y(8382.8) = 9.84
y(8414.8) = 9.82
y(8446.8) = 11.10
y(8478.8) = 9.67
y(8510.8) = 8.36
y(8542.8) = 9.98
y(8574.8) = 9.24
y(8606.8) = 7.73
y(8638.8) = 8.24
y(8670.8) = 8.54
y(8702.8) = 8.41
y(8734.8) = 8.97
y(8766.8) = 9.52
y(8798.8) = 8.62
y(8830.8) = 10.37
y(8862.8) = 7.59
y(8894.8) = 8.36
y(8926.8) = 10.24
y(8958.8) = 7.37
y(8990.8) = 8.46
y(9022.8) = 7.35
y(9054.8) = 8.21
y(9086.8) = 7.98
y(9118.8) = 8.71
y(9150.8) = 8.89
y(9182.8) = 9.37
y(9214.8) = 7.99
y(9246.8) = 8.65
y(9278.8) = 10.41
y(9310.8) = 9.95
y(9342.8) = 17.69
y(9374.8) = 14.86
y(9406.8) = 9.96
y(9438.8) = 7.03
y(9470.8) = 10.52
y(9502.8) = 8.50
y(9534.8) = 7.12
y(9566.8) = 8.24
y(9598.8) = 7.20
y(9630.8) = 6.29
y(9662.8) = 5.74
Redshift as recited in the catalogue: 2.345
